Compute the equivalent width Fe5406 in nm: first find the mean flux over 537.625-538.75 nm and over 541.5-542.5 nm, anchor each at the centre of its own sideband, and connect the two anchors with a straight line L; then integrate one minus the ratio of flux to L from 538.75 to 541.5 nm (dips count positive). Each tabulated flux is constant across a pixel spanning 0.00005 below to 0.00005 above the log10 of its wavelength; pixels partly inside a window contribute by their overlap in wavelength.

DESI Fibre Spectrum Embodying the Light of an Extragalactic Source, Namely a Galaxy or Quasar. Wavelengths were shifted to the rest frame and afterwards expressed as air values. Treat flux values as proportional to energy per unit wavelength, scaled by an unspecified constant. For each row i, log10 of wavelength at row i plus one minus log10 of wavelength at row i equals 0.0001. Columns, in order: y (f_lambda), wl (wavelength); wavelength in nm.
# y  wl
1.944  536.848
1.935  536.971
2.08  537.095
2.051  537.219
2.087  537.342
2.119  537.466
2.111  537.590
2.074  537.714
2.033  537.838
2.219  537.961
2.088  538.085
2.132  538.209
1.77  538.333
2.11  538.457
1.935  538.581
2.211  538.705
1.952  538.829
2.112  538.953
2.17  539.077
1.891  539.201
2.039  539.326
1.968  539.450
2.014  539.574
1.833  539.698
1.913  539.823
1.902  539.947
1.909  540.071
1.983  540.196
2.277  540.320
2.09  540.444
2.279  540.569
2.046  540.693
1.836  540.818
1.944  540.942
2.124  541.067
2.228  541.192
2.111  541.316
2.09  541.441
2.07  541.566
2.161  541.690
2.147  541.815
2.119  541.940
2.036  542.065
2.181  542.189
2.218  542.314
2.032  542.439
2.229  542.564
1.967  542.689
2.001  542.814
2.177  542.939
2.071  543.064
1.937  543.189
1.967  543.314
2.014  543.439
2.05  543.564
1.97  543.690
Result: 0.08 nm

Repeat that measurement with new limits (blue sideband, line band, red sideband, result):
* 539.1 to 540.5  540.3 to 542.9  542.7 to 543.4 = -0.120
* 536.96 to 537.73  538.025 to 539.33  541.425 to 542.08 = 0.029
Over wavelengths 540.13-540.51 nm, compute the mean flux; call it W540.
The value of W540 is 2.11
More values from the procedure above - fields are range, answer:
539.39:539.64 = 1.99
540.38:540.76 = 2.14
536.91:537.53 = 2.05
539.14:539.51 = 1.96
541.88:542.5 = 2.12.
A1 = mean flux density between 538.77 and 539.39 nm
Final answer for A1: 2.03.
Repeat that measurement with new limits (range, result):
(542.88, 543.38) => 2.04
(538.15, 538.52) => 2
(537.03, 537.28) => 2.06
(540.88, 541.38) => 2.1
